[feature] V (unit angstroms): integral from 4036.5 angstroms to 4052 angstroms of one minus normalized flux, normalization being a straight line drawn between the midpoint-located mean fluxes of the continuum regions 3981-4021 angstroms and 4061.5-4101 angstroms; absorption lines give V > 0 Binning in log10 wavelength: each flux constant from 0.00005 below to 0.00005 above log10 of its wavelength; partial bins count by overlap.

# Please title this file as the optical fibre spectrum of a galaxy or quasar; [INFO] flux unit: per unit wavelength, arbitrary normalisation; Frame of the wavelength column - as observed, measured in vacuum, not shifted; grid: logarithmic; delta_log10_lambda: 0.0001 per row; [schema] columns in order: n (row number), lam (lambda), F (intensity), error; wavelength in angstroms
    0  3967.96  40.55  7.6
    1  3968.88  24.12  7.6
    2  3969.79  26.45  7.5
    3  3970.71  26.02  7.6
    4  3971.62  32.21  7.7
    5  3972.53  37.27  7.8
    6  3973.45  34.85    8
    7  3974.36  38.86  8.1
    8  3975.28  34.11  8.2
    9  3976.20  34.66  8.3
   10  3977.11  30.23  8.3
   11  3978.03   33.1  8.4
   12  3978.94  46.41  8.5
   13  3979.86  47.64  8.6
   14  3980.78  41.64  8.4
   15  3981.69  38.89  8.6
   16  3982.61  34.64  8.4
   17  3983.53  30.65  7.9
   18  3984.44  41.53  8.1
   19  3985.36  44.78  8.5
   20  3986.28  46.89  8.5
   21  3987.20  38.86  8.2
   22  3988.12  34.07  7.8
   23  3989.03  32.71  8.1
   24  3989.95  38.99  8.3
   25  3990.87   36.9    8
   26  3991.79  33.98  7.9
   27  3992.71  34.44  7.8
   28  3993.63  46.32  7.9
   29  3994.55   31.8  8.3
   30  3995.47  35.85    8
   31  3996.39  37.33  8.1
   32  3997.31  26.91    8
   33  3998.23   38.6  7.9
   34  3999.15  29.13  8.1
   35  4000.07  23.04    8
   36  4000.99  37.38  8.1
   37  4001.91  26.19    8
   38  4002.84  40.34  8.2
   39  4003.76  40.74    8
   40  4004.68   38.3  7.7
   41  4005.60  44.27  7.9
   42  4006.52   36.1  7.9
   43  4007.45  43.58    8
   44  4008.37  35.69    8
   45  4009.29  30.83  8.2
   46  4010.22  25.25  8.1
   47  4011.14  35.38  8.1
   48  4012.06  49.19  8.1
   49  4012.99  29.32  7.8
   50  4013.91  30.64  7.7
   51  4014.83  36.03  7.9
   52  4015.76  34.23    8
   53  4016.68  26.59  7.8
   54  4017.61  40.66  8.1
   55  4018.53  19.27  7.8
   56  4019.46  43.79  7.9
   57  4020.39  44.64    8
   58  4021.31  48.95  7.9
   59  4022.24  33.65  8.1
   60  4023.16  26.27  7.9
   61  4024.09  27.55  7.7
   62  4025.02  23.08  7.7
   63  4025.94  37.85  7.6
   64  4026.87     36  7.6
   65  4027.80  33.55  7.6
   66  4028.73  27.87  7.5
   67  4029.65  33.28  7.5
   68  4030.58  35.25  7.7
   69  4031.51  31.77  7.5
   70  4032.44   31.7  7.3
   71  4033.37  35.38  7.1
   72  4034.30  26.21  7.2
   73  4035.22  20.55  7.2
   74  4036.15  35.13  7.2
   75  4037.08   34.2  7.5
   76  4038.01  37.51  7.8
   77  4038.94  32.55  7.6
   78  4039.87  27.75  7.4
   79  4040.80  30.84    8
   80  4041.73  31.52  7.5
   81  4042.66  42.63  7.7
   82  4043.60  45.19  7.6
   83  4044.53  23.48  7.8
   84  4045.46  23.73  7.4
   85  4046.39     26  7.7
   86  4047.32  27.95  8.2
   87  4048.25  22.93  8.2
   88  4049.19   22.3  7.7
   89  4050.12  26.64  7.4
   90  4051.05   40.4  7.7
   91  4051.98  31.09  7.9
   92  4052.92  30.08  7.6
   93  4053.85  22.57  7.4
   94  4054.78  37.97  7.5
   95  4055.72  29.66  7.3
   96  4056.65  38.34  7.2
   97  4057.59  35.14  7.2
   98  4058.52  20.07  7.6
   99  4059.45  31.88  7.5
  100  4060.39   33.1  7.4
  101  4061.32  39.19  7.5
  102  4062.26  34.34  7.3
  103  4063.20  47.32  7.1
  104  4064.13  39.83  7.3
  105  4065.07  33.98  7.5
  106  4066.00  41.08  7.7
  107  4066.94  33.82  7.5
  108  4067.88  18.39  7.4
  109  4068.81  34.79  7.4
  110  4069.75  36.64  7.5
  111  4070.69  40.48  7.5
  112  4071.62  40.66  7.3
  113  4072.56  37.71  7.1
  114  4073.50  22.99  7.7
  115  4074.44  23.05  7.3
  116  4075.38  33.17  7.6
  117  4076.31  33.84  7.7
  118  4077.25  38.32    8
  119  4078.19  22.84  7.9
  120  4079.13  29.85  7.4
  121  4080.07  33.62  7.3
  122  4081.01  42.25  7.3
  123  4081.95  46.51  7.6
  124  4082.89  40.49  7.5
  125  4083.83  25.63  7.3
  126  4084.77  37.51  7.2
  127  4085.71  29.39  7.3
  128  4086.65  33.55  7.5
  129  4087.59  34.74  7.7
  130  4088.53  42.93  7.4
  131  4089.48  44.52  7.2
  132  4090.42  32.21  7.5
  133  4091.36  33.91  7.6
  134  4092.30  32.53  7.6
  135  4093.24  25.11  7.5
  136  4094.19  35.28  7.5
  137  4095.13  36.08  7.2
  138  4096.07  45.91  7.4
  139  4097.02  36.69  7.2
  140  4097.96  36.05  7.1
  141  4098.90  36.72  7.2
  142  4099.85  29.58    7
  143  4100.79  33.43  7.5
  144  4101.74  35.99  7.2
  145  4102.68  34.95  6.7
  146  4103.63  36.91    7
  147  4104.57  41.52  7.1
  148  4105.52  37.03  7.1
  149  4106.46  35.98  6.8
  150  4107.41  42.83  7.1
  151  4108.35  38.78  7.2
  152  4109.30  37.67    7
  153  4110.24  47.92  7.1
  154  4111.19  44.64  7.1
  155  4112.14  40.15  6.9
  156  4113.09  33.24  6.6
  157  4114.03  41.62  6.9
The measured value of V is 1.9 angstroms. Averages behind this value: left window 36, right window 35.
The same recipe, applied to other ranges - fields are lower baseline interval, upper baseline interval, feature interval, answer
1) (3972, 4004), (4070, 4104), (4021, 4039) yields 1.78 angstroms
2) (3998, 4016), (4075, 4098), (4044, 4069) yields 2.79 angstroms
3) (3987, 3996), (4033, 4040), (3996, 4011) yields 0.15 angstroms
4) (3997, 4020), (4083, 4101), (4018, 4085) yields 3.68 angstroms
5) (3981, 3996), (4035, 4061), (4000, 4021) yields -0.28 angstroms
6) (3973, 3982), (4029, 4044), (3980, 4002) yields 0.43 angstroms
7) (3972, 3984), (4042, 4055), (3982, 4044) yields -2.20 angstroms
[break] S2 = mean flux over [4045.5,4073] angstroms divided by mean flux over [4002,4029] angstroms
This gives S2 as 0.93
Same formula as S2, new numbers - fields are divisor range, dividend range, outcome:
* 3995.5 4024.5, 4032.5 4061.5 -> 0.89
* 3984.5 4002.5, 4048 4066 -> 0.92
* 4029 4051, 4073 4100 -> 1.12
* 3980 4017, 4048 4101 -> 0.94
